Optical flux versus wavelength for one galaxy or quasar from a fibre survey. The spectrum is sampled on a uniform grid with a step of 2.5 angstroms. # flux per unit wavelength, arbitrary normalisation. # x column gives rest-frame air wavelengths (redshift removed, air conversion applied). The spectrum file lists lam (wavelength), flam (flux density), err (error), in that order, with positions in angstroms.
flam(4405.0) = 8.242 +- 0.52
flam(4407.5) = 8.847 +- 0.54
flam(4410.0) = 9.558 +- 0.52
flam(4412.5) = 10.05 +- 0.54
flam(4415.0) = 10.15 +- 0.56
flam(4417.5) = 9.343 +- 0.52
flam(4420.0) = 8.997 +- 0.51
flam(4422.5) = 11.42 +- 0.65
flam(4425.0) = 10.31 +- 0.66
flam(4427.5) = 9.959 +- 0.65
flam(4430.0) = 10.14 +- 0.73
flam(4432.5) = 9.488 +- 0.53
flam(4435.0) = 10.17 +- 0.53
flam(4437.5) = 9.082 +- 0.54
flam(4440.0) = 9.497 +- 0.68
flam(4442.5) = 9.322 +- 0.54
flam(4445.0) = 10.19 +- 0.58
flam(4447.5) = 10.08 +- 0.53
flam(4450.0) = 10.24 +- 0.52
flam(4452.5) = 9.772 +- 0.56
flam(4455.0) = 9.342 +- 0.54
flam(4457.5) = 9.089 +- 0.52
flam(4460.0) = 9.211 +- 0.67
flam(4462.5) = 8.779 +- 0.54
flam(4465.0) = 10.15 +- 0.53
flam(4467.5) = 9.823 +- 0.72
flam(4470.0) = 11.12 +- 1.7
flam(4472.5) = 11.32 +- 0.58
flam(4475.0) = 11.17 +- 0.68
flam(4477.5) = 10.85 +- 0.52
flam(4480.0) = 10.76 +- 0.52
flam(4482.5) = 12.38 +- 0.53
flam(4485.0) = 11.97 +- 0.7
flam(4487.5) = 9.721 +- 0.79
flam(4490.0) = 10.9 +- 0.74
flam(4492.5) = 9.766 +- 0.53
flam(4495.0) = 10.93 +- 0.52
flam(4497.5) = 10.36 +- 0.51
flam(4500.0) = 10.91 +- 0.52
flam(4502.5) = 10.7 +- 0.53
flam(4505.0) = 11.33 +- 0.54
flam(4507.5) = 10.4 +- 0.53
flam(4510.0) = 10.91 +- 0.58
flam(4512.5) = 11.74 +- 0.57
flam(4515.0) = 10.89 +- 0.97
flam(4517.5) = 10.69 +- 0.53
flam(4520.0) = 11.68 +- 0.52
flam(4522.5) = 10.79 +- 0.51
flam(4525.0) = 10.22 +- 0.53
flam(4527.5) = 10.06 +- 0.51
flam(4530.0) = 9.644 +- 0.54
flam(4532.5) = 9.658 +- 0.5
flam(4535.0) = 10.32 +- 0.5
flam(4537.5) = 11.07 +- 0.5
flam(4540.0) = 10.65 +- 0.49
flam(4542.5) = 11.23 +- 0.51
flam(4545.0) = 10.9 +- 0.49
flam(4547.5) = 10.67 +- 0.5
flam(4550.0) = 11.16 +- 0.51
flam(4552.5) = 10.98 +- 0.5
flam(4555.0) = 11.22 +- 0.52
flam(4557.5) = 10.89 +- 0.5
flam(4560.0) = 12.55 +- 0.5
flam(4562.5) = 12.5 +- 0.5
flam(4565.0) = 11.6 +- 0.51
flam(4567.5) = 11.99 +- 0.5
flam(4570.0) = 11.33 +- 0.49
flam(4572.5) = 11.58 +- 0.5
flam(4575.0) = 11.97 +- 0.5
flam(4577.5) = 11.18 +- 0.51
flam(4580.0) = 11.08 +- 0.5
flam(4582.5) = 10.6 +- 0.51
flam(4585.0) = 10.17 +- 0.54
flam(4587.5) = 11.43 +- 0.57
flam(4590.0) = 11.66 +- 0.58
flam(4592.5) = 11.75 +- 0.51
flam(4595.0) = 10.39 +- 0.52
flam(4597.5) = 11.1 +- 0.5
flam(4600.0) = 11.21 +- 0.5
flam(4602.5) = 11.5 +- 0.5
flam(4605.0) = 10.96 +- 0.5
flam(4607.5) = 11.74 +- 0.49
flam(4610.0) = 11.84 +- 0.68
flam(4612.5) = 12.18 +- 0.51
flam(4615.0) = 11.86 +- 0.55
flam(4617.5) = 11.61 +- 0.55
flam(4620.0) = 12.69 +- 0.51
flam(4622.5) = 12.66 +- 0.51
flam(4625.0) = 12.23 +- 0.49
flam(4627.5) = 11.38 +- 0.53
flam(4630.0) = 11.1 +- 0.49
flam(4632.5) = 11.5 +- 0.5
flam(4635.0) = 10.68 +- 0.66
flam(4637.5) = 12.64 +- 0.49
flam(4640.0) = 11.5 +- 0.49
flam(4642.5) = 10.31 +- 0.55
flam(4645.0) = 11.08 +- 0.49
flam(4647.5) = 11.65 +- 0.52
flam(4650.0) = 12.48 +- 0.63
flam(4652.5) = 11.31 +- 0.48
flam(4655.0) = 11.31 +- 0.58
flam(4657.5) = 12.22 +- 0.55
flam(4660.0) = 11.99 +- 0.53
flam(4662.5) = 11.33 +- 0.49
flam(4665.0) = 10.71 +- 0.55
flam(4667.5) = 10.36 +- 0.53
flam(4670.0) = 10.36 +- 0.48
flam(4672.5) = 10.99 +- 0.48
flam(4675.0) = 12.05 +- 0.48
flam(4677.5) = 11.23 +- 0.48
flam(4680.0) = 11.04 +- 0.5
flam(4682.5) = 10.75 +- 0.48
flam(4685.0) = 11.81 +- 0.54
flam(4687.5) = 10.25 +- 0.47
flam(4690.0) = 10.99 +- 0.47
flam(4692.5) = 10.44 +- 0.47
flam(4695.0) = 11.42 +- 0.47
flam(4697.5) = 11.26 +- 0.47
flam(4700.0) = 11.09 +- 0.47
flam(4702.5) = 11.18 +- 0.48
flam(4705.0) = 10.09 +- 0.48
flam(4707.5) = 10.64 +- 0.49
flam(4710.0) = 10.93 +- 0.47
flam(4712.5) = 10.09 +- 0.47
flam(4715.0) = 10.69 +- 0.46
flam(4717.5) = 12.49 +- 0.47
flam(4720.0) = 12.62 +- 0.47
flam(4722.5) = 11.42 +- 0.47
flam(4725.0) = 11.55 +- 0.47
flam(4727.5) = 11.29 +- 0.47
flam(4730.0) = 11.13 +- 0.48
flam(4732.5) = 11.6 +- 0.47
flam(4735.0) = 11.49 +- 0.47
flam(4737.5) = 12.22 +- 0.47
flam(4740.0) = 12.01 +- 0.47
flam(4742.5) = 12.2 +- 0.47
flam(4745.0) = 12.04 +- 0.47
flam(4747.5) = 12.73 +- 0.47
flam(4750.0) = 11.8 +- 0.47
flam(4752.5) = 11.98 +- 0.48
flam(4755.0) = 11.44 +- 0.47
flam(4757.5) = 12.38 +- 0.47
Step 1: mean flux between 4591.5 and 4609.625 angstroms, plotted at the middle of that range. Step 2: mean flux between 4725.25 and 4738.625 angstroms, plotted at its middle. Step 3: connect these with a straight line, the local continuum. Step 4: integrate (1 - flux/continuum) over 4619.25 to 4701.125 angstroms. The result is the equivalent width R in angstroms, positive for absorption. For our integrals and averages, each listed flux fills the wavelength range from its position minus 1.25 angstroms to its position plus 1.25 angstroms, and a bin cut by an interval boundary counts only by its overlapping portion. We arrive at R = 0.25 angstroms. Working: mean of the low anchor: 11.3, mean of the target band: 11.4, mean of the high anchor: 11.5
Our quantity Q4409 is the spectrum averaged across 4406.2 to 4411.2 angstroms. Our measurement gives 9.19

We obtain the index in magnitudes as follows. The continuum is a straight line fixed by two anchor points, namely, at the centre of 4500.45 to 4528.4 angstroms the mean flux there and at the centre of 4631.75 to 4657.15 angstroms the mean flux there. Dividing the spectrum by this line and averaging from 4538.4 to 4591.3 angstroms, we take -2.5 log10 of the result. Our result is -0.02 mag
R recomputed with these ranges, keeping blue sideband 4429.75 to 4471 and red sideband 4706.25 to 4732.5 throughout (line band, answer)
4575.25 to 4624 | -4.0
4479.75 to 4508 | -2.5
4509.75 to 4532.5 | -1.2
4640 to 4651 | -0.5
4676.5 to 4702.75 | 0.2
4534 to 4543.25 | -0.5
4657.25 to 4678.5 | -0.4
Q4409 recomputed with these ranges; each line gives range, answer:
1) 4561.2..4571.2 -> 11.9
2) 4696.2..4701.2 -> 11.2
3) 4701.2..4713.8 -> 10.6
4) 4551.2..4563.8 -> 11.6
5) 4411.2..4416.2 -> 10.1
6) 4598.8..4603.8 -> 11.4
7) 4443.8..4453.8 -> 10.1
